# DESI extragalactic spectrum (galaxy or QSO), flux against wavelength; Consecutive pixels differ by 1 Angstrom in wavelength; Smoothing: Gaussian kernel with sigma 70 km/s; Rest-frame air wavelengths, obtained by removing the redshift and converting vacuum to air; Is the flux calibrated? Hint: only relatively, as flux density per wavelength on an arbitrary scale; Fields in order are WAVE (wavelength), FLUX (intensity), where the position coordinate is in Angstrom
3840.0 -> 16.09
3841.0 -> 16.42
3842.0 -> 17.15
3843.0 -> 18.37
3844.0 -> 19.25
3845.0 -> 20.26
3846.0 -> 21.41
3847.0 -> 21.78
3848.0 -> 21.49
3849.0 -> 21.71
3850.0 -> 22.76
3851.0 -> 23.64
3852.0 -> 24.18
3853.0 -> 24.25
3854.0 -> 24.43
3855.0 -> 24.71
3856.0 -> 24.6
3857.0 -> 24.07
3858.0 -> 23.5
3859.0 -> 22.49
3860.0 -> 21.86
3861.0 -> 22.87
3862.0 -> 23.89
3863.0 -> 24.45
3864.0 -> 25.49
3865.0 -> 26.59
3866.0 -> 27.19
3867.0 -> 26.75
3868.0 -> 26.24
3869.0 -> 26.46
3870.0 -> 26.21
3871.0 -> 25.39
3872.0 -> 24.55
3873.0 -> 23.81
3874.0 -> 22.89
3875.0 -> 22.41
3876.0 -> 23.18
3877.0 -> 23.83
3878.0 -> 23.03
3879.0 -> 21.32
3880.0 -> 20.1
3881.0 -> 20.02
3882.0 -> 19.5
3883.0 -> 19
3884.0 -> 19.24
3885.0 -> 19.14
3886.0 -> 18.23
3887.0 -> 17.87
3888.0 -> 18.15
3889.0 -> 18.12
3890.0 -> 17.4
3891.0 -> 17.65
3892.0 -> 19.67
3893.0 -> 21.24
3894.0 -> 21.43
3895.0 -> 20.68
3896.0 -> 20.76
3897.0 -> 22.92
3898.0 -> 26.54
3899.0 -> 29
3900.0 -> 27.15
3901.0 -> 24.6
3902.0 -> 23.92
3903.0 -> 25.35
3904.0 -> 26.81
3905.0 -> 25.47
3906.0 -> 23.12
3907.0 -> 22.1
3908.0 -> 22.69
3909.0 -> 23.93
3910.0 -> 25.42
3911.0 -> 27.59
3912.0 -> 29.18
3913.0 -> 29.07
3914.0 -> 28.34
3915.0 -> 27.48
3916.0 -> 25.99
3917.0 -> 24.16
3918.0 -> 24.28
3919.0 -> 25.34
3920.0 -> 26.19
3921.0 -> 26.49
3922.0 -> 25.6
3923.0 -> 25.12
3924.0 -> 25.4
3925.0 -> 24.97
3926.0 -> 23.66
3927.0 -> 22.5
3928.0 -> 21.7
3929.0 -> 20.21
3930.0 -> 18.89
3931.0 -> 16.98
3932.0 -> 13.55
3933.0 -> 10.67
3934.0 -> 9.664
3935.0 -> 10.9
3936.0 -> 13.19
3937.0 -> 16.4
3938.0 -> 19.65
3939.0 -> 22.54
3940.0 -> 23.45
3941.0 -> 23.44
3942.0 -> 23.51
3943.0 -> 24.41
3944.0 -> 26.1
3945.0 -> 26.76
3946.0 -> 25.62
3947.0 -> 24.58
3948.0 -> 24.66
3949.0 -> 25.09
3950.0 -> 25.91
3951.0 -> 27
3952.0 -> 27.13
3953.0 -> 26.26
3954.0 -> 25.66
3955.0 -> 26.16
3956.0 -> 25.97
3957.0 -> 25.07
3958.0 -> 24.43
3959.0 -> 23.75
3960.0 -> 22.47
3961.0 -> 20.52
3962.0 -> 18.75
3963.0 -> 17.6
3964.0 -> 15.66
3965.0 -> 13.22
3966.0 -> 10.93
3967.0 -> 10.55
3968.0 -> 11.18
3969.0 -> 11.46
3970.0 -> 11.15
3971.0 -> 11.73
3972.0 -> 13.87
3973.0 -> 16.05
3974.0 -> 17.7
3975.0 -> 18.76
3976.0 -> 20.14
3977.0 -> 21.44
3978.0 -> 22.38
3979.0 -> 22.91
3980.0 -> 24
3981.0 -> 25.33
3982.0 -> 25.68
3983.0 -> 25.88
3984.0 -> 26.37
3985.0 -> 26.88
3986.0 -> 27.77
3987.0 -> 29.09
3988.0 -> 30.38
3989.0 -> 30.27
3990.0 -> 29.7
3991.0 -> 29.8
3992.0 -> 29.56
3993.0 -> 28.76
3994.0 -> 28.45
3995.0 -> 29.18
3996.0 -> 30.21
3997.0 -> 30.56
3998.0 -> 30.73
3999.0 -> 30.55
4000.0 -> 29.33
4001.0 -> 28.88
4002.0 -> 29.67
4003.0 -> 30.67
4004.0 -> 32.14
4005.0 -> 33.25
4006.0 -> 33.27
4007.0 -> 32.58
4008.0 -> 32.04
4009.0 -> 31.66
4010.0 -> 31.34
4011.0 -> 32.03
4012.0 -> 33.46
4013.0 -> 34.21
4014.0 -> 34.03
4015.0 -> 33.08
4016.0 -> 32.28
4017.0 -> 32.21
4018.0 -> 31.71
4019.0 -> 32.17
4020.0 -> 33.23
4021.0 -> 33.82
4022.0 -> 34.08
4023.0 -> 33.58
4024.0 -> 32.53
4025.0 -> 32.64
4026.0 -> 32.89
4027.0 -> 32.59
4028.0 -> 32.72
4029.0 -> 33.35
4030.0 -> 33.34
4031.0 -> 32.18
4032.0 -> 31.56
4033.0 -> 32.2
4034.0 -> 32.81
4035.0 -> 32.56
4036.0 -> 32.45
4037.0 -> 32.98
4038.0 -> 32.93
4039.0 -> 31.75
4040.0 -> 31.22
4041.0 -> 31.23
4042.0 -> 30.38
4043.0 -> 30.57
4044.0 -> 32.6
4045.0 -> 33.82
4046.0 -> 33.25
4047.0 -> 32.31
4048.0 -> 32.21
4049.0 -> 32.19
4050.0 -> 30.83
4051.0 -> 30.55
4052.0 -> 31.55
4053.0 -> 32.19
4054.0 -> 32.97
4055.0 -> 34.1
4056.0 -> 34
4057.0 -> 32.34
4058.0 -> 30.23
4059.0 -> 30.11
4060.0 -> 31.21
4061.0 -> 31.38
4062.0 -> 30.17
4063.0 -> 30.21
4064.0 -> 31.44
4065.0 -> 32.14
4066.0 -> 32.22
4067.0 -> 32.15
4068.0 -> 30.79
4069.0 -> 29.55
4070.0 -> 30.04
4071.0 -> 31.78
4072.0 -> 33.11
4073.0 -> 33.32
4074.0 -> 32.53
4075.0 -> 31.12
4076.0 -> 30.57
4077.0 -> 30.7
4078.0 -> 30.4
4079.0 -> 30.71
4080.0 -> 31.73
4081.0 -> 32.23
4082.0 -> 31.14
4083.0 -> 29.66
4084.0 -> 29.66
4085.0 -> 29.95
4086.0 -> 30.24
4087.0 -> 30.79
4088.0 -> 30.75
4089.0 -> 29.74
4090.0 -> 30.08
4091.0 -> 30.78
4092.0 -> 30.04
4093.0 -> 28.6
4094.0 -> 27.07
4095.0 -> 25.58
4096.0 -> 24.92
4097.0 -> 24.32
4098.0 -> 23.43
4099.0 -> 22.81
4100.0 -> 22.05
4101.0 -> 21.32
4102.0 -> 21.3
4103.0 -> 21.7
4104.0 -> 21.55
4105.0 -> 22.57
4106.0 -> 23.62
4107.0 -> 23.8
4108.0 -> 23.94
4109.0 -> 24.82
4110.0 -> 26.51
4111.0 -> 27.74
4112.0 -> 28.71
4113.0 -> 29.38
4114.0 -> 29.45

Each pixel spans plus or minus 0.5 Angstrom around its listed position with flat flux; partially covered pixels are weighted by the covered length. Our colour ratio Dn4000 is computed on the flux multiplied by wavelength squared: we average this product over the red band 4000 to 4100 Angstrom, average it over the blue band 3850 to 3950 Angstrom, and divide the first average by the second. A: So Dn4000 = 1.5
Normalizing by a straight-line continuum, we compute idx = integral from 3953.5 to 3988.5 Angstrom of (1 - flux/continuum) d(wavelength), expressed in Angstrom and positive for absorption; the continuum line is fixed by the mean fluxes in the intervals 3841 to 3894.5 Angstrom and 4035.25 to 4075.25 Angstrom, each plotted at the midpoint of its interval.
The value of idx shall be 8.8 Angstrom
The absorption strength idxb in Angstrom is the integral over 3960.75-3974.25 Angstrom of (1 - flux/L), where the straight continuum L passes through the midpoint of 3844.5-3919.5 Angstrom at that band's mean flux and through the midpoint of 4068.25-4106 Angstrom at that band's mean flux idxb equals 6.0 Angstrom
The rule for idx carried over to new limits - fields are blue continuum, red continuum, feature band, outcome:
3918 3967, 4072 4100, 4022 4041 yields -4.45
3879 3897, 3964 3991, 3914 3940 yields -1.43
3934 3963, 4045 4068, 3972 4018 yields -2.71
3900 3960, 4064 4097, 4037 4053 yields -1.75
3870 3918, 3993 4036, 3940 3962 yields 1.98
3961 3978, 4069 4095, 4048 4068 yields -3.21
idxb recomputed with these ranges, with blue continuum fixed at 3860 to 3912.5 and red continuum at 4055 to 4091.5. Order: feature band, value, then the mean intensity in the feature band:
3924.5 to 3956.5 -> 4.6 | 21.8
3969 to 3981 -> 3.9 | 18.2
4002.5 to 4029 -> -3.8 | 32.7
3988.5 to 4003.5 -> -1.1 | 29.8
